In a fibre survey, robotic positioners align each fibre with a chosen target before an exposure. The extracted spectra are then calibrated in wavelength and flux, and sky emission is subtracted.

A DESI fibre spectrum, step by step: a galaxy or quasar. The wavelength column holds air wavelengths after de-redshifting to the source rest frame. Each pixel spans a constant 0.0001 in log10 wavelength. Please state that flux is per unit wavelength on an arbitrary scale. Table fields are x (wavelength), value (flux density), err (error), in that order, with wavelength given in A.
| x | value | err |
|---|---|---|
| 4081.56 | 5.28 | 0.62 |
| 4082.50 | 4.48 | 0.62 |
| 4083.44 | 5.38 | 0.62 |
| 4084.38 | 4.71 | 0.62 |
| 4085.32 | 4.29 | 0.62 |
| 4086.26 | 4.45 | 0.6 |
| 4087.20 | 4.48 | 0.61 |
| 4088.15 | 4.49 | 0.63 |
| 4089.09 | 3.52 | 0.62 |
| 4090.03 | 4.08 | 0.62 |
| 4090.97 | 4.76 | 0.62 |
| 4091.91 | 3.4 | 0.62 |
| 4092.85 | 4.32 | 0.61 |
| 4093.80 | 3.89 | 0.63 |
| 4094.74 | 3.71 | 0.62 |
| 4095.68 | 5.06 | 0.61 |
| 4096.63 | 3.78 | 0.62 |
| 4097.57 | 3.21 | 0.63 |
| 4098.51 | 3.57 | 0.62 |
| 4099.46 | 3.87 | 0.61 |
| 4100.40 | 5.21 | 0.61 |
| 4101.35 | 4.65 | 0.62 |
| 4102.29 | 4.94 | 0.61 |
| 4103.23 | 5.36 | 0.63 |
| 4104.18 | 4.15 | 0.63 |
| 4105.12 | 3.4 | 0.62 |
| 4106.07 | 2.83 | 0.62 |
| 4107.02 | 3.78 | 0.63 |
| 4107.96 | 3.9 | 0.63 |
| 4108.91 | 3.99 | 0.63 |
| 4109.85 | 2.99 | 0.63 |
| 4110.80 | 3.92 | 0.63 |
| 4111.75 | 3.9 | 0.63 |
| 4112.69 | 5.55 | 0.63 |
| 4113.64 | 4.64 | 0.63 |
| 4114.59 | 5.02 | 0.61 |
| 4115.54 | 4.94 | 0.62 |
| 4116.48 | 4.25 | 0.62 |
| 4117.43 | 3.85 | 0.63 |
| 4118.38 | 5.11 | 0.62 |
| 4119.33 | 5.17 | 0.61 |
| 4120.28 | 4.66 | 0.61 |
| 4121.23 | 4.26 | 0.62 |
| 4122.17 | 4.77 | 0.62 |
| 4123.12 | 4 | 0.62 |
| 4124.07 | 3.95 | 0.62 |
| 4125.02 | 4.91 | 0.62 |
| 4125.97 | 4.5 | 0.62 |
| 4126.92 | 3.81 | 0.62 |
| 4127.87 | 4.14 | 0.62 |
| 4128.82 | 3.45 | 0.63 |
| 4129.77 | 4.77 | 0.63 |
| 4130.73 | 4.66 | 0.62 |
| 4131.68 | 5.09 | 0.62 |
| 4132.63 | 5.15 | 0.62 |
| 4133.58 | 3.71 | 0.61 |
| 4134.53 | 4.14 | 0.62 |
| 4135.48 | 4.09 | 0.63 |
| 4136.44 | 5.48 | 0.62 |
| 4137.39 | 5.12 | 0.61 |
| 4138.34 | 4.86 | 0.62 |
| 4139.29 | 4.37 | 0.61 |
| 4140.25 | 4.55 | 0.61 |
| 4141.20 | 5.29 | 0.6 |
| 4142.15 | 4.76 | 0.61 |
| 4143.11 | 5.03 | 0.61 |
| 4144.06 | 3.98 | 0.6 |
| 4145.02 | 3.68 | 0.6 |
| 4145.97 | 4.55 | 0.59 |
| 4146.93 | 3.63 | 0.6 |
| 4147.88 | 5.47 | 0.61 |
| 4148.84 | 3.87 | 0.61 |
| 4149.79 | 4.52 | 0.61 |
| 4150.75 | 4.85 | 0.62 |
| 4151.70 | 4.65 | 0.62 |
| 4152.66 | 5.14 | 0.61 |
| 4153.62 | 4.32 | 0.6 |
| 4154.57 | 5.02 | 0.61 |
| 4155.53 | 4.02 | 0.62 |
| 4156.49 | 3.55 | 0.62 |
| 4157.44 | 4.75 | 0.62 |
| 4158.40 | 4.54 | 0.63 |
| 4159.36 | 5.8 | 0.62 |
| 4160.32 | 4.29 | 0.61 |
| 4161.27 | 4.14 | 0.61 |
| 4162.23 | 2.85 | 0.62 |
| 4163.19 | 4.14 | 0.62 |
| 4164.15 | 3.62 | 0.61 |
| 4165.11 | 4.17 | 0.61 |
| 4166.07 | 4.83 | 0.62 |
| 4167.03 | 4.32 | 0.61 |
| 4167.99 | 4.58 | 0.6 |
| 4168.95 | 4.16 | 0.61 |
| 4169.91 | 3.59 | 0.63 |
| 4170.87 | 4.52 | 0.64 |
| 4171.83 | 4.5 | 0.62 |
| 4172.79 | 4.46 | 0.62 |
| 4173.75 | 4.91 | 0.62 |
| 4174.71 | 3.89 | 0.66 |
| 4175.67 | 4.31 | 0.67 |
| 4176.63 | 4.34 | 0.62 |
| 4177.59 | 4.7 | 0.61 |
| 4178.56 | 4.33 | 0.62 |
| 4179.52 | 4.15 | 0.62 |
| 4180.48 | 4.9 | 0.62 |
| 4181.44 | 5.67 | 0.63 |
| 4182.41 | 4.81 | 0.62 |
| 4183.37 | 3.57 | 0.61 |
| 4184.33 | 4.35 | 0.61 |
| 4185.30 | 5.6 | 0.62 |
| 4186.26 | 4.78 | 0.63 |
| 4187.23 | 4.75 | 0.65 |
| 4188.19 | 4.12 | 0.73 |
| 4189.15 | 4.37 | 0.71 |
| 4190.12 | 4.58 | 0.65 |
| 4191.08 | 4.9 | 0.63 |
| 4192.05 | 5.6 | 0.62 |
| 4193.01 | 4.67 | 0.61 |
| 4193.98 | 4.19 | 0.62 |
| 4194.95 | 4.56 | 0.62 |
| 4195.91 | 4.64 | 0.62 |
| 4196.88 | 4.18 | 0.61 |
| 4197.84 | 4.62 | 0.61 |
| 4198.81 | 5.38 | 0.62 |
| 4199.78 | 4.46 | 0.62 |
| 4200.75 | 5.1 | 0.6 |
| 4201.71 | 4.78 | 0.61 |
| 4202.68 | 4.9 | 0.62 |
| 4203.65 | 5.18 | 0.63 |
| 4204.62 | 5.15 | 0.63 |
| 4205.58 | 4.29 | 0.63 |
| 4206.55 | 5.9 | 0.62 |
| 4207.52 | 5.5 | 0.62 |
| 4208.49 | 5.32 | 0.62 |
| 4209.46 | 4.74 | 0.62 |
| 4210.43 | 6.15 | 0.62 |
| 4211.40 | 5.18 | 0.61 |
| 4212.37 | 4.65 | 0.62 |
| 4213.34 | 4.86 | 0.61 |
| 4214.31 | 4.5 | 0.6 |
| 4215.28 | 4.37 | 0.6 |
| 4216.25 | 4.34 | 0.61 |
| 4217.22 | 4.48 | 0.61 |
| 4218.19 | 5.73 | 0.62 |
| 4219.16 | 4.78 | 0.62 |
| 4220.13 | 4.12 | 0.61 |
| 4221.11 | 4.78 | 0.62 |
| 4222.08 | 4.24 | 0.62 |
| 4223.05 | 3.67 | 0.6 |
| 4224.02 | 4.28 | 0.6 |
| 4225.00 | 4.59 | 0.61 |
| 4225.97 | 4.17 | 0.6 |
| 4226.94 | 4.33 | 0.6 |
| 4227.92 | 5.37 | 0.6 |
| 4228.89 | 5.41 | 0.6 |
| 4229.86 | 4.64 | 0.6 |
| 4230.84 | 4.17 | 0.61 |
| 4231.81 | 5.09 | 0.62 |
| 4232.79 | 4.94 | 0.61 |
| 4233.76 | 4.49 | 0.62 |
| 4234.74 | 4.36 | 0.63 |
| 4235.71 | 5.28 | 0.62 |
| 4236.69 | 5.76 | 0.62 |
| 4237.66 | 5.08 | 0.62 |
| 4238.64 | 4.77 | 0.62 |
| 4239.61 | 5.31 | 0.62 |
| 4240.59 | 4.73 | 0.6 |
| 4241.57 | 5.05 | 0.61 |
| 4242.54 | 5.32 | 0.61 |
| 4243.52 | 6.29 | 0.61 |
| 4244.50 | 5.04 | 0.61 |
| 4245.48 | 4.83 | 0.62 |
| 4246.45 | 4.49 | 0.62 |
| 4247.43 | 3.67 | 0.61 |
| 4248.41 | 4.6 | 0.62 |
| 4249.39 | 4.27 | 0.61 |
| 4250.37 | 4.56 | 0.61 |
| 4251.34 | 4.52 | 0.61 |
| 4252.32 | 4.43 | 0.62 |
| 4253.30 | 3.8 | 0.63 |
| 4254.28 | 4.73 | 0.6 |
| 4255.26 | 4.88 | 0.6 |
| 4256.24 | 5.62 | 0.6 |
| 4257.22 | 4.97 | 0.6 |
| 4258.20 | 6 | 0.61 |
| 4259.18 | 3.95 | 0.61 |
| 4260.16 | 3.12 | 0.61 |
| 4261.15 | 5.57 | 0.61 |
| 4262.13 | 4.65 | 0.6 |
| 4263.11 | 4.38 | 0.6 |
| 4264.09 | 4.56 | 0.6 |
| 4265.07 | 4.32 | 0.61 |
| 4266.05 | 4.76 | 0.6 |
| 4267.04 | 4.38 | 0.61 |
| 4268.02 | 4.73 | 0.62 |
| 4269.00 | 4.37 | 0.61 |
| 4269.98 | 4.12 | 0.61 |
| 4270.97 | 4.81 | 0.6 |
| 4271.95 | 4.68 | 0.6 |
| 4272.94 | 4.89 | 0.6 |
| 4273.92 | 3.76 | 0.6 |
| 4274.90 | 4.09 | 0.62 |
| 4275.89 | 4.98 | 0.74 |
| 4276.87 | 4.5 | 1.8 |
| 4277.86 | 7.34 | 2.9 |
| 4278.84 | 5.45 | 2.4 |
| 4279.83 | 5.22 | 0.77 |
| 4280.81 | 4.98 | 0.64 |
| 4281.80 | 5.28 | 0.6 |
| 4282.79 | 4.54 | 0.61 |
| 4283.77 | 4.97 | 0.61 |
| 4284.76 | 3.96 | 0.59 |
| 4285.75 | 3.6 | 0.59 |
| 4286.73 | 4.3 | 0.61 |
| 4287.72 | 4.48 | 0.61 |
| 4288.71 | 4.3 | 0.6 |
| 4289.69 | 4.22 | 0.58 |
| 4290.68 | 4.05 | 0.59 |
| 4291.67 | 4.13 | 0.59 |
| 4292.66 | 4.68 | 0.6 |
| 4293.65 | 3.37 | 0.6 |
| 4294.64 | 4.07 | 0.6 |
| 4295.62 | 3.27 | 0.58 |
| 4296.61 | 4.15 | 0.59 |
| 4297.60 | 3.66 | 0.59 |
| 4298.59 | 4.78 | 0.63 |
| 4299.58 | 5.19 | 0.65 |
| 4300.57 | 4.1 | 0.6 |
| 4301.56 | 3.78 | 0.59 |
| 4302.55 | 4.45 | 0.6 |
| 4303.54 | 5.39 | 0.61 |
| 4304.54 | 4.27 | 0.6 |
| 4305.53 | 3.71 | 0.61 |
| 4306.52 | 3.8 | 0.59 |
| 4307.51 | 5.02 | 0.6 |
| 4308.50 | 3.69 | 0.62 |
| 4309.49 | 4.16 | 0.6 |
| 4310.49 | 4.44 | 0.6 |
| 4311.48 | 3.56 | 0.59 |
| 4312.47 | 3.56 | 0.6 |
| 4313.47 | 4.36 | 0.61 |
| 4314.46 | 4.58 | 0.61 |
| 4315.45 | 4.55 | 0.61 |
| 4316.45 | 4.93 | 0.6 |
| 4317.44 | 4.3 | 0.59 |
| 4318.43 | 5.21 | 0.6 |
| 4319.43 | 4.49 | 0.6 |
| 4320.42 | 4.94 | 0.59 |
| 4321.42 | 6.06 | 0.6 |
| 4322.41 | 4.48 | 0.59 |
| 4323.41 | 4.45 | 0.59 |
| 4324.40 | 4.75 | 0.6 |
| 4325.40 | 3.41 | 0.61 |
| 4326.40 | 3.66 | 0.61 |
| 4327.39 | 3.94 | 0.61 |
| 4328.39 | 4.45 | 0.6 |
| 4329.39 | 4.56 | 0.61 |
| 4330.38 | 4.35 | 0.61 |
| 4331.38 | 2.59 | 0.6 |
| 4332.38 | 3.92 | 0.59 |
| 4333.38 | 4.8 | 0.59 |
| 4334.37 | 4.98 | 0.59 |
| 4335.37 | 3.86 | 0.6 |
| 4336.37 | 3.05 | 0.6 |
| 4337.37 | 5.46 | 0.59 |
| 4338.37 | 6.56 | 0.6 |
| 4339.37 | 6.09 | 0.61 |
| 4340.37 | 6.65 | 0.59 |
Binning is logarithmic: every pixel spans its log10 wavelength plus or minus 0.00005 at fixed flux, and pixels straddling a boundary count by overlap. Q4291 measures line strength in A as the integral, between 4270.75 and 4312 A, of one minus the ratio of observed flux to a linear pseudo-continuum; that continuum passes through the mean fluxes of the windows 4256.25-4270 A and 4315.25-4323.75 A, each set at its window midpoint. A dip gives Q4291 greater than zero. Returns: 2.6 A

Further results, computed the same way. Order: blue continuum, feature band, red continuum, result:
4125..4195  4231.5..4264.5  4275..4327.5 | -2.48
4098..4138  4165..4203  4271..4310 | -1.58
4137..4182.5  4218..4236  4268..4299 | -0.62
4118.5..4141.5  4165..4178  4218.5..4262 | 0.65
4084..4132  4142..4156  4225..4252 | -0.14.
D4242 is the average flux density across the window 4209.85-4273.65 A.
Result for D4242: 4.72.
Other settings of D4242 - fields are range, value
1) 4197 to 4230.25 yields 4.82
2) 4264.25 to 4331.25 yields 4.43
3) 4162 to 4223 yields 4.64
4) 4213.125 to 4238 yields 4.68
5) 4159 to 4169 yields 4.25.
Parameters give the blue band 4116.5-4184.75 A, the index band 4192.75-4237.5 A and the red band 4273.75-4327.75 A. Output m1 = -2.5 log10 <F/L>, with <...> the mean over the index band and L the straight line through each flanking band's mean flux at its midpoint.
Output -0.08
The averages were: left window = 4.45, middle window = 4.79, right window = 4.43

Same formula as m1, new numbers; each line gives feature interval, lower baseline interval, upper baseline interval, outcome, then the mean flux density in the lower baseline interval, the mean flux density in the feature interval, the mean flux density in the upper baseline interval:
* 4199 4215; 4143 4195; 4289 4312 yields -0.15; 4.46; 5.04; 4.17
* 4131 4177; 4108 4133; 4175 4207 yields 0.03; 4.43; 4.45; 4.72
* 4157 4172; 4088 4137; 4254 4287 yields 0.03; 4.28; 4.29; 4.72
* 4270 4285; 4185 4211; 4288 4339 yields -0.09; 4.9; 4.89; 4.33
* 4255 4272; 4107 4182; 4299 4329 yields -0.06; 4.44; 4.66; 4.39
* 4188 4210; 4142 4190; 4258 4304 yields -0.09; 4.44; 4.84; 4.51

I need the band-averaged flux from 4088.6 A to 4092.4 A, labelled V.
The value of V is 3.95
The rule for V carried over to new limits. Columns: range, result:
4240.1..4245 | 5.28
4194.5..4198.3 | 4.51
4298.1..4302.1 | 4.46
